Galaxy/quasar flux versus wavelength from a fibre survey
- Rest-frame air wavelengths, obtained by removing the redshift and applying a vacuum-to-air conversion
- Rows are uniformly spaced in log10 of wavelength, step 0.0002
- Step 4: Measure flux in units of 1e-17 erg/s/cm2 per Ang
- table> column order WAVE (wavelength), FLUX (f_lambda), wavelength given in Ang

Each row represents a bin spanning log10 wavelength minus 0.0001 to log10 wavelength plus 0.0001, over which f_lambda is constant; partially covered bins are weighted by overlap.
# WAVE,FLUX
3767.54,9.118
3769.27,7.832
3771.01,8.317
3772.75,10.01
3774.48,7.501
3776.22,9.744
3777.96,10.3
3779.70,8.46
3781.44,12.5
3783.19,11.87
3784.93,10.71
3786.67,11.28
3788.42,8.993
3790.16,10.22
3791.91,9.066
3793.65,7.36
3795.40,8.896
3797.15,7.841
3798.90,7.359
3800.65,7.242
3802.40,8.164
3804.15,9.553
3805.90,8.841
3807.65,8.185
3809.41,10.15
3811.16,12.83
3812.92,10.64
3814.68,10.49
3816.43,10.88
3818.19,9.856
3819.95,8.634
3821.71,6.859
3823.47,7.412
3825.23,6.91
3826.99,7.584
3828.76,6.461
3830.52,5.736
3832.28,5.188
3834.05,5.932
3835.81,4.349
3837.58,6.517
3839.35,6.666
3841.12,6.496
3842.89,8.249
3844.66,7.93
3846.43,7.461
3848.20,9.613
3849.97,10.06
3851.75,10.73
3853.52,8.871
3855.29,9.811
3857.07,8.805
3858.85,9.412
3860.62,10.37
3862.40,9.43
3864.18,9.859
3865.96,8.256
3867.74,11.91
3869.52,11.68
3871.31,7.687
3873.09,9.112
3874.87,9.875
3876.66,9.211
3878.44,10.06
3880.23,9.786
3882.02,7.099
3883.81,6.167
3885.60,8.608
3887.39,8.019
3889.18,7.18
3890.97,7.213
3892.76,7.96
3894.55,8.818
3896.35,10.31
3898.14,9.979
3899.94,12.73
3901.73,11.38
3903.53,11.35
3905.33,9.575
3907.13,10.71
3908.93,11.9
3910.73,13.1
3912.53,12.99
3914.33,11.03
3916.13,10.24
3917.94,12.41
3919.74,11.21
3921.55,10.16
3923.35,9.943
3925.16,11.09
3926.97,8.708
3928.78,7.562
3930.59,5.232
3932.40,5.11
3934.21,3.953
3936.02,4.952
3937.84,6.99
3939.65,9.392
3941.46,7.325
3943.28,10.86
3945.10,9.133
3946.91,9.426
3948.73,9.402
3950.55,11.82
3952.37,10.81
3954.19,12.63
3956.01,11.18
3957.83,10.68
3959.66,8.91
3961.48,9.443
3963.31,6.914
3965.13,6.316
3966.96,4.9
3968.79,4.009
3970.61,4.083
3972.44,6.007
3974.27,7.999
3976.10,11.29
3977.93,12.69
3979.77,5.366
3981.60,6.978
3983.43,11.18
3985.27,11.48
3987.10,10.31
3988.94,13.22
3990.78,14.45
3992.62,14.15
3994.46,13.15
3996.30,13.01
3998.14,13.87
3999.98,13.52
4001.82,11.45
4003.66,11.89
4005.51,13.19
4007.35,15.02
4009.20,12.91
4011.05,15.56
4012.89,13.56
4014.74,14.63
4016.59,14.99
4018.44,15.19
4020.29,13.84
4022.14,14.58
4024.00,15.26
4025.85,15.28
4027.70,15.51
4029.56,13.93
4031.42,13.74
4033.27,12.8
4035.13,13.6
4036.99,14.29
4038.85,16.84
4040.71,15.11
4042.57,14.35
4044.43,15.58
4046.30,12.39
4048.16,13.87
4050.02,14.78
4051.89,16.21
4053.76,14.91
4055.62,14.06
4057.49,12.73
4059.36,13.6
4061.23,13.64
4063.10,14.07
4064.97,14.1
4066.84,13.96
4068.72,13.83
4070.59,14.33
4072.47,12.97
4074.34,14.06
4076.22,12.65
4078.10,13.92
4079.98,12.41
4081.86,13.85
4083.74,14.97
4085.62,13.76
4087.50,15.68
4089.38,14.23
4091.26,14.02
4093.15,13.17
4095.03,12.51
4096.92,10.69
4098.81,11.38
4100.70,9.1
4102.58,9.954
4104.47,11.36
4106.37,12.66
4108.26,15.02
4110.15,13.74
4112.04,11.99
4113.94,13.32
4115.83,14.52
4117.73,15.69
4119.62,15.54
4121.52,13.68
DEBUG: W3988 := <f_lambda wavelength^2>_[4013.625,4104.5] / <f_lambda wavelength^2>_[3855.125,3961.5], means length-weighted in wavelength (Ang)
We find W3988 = 1.57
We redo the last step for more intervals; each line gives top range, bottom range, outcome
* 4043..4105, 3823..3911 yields 1.70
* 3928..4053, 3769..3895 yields 1.42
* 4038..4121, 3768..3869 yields 1.77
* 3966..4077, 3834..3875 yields 1.60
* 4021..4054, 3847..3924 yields 1.60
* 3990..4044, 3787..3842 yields 1.93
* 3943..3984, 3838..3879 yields 1.00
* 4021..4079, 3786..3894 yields 1.85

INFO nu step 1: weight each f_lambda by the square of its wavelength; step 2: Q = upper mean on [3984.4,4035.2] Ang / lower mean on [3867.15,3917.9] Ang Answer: 1.47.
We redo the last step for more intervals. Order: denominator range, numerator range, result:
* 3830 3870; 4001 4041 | 1.85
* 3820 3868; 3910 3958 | 1.24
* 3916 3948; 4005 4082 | 1.77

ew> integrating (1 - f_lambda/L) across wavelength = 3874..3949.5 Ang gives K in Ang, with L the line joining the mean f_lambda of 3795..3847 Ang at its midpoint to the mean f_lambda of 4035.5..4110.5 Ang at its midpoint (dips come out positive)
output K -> 5.5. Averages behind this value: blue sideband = 7.97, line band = 9.24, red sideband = 13.6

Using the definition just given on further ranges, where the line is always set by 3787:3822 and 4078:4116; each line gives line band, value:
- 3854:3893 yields 4.1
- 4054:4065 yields -1.2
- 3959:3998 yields 6.8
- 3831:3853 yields 5.1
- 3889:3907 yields 1.0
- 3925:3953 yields 7.1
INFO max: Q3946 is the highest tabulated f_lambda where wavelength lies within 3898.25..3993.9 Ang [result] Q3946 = 14.45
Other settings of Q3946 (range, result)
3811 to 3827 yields 12.83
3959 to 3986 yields 12.69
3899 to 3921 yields 13.1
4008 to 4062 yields 16.84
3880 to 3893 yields 9.786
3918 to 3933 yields 11.21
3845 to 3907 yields 12.73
